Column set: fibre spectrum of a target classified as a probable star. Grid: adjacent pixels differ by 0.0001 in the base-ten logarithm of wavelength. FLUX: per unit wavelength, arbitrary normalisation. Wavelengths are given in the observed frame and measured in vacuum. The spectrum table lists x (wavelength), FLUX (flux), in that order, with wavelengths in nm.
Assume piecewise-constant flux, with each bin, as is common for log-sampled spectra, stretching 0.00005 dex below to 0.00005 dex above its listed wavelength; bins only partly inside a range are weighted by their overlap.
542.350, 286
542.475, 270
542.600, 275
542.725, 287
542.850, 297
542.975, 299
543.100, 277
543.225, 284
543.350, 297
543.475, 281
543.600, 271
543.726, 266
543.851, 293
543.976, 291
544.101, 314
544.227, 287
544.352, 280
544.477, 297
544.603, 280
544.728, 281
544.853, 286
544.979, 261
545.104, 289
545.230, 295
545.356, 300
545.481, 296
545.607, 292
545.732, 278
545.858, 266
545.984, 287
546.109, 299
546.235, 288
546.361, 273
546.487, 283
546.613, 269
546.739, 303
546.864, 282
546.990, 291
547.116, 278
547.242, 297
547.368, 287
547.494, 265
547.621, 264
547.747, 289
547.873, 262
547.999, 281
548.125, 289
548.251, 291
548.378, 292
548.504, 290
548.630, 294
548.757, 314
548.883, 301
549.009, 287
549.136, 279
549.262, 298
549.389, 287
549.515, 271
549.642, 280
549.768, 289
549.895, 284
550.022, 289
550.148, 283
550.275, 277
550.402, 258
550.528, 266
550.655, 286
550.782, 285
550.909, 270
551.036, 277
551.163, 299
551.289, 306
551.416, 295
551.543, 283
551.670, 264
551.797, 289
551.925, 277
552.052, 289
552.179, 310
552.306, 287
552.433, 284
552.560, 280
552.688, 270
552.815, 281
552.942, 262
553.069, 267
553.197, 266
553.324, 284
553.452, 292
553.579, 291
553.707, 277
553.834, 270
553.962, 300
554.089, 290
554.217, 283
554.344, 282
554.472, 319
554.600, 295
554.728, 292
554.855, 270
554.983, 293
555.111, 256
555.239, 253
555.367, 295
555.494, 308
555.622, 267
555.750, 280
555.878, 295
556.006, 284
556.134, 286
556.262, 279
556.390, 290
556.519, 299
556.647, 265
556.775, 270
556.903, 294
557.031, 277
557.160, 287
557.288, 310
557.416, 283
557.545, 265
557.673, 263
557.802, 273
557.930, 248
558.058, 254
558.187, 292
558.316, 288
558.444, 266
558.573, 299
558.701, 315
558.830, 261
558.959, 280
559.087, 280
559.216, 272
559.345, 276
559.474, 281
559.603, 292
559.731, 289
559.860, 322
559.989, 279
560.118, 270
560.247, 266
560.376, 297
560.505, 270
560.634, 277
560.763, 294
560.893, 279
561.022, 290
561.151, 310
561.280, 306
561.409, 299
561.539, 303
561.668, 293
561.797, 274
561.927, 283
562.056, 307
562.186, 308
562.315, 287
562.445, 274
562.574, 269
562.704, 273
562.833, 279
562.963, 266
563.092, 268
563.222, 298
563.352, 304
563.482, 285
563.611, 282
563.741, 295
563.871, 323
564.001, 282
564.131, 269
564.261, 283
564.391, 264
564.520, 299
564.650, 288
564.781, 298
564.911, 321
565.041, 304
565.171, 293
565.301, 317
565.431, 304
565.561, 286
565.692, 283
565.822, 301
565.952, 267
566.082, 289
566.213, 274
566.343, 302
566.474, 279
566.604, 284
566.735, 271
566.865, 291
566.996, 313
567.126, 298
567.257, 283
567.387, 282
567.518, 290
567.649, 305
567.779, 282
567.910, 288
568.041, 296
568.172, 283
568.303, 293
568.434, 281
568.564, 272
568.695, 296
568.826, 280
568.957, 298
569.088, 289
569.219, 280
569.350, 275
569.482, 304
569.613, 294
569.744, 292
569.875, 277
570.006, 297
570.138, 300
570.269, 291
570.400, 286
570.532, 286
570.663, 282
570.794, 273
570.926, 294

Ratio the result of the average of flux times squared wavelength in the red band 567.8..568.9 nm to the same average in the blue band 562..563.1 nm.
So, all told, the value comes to 1.04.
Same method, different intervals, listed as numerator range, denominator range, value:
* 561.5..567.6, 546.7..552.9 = 1.07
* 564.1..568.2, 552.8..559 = 1.07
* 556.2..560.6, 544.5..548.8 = 1.03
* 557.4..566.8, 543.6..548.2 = 1.07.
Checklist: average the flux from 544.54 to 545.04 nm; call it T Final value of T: 277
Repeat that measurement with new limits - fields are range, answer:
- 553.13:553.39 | 274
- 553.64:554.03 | 283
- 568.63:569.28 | 289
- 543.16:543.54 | 287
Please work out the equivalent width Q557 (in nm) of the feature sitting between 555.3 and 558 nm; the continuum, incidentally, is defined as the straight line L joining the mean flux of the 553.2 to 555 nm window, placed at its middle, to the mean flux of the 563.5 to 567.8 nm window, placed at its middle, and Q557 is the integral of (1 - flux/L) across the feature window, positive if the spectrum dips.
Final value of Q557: 0.06 nm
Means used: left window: 288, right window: 291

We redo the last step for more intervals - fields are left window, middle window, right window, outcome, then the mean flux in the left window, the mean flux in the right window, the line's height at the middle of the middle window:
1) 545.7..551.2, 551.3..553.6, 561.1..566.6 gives 0.025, 284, 290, 285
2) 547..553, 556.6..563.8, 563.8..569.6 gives 0.097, 284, 290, 288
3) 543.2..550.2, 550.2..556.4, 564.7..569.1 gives 0.101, 286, 291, 287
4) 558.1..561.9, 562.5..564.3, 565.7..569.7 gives 0.020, 287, 288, 287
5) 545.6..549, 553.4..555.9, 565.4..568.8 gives 0.010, 285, 288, 286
